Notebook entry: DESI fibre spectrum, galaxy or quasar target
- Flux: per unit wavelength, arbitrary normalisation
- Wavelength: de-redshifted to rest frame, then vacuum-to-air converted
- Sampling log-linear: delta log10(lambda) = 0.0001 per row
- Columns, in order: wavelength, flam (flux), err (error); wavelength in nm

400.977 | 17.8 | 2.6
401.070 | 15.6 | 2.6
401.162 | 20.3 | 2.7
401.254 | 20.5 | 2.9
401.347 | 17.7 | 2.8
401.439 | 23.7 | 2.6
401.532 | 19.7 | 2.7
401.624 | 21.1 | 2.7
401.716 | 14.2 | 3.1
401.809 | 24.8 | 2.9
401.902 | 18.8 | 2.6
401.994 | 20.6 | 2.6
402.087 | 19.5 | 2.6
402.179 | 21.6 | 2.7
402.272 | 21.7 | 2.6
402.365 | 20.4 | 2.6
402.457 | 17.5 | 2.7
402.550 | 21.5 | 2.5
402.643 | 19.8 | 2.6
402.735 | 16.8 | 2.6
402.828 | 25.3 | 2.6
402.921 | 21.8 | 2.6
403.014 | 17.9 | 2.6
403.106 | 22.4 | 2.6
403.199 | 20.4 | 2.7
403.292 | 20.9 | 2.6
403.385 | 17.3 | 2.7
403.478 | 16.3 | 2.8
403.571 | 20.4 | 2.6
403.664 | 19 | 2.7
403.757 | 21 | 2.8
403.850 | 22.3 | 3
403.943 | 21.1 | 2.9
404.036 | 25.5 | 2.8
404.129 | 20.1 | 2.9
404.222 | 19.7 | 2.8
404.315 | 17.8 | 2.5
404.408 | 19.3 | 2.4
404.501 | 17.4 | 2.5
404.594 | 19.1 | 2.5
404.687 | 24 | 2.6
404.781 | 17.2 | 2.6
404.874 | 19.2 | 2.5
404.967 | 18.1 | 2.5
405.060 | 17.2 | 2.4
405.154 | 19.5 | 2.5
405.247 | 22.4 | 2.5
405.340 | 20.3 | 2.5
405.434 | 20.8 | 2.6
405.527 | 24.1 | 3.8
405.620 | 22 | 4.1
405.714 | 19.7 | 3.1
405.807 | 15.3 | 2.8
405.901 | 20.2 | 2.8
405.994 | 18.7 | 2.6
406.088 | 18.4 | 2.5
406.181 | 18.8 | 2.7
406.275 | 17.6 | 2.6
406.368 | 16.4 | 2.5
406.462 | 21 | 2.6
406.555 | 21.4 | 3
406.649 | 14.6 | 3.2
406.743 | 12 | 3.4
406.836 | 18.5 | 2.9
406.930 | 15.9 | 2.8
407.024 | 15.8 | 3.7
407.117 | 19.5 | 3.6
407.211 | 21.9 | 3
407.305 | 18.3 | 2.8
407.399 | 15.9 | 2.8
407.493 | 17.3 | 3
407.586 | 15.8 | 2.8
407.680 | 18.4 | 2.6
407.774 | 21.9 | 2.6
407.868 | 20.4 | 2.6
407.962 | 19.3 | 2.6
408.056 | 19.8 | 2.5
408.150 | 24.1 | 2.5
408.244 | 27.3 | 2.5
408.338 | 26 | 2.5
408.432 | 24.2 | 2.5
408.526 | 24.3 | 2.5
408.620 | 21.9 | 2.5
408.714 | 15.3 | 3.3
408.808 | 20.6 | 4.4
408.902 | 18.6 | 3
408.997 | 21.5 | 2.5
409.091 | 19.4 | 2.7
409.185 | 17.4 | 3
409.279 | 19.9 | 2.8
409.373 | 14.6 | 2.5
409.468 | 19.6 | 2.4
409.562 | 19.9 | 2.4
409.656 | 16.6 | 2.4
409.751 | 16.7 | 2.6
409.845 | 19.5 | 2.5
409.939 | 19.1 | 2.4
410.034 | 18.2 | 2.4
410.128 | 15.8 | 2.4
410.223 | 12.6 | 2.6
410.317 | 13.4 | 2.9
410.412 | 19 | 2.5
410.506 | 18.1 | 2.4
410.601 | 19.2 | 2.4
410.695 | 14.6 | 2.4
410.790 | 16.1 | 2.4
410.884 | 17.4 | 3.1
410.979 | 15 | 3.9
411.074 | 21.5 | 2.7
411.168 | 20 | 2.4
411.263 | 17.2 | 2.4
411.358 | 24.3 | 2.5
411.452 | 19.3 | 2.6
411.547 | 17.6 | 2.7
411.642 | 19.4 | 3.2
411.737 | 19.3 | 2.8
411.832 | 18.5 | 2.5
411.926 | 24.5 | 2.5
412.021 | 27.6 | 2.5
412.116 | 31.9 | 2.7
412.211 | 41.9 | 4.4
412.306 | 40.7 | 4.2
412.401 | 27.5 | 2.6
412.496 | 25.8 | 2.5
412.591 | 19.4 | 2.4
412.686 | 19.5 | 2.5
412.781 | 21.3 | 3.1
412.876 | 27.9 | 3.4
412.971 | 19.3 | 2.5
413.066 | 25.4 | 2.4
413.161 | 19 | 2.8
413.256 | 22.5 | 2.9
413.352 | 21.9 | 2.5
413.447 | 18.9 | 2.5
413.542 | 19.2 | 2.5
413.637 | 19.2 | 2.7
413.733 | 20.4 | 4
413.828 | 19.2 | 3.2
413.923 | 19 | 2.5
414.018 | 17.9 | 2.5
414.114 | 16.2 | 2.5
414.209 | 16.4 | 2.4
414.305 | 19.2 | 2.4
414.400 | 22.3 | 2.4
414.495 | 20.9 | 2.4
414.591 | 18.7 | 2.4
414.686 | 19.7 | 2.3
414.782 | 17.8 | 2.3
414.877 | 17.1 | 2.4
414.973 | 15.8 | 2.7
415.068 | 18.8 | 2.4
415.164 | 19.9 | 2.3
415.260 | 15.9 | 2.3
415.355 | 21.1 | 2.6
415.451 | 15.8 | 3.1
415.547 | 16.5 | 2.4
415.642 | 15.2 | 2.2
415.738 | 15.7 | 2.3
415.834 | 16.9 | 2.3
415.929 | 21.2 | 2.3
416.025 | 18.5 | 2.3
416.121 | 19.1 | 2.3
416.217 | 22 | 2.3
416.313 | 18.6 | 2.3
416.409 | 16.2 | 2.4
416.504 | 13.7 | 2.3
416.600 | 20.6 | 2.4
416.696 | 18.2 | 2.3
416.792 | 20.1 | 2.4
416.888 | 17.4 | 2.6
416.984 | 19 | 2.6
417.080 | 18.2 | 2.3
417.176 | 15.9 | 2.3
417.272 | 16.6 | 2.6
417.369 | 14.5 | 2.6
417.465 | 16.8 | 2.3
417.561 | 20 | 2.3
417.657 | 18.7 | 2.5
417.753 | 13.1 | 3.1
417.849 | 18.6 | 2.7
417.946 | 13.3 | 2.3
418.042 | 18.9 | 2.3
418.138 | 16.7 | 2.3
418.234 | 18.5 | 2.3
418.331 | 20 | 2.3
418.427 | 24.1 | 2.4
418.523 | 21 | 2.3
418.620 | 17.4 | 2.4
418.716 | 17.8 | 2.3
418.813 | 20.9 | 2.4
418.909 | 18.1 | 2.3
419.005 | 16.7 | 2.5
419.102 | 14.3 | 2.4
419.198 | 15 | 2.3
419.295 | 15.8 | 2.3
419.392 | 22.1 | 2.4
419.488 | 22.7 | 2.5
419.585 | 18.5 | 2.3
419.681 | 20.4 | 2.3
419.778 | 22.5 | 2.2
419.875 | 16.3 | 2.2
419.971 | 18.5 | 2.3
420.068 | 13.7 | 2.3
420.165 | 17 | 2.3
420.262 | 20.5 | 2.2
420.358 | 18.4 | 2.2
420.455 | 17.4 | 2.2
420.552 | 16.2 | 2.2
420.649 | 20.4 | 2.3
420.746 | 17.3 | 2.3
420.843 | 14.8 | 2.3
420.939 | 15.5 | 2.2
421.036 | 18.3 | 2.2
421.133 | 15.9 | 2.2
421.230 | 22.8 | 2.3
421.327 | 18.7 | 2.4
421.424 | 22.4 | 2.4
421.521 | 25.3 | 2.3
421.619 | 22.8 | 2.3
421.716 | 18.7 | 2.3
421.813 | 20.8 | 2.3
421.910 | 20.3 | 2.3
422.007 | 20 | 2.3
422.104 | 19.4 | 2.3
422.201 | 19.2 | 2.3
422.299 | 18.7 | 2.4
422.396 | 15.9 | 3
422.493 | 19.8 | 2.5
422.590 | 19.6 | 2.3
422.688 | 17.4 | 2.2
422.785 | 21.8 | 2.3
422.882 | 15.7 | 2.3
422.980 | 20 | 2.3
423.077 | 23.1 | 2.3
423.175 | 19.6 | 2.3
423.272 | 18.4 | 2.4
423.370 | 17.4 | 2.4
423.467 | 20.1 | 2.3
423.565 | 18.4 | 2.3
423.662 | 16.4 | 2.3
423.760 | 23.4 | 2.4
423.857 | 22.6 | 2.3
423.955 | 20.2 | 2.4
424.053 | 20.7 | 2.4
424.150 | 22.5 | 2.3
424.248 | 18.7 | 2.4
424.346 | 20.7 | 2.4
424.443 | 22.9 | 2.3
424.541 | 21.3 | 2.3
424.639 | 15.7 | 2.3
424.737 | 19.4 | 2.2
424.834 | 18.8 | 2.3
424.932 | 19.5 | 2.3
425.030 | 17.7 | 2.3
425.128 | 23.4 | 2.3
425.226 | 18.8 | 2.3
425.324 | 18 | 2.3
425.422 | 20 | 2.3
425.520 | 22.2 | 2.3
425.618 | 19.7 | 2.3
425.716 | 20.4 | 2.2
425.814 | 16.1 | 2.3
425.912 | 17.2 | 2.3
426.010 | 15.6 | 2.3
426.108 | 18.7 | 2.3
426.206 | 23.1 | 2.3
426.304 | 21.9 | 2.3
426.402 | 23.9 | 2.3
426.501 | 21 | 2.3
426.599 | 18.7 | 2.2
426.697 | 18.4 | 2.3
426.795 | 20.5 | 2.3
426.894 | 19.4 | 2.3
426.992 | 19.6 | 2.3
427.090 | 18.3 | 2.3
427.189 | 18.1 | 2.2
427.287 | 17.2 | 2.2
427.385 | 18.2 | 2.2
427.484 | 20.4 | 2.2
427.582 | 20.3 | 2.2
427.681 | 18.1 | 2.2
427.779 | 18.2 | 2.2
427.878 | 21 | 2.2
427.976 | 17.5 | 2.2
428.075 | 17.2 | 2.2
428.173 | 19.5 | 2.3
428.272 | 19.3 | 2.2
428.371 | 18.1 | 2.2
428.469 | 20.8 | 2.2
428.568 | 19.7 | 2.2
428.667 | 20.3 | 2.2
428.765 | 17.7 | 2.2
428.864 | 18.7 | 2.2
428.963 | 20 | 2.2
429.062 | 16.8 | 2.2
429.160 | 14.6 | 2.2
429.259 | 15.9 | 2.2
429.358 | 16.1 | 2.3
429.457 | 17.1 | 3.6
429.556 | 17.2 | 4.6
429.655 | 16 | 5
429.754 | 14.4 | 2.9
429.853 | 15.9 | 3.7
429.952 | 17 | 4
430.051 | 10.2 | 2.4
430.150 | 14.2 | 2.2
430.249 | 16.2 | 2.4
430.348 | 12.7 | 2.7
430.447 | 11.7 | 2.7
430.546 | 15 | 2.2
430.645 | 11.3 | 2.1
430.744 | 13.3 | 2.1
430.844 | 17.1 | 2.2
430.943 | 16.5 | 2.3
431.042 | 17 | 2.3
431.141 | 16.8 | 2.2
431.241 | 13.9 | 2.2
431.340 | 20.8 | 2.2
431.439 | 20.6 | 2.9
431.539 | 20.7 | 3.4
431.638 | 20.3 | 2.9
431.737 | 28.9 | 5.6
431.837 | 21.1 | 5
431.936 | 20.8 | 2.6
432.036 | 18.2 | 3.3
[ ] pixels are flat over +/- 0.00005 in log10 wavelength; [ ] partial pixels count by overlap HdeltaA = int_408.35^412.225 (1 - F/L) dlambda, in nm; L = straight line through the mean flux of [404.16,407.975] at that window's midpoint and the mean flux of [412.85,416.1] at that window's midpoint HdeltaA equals -0.15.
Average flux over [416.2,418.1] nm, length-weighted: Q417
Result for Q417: 17.4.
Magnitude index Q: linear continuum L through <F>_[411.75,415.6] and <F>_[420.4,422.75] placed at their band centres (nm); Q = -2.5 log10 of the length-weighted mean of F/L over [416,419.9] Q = 0.11 mag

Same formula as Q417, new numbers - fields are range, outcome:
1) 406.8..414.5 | 20.3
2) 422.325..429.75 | 19.1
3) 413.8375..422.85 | 18.4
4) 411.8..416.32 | 21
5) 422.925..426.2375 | 19.7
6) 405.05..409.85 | 19.4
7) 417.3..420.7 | 18.1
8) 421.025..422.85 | 19.9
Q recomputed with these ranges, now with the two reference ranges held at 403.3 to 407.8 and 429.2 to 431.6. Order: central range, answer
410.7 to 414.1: -0.21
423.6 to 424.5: -0.25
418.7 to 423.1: -0.11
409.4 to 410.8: 0.08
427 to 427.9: -0.17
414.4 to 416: -0.02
